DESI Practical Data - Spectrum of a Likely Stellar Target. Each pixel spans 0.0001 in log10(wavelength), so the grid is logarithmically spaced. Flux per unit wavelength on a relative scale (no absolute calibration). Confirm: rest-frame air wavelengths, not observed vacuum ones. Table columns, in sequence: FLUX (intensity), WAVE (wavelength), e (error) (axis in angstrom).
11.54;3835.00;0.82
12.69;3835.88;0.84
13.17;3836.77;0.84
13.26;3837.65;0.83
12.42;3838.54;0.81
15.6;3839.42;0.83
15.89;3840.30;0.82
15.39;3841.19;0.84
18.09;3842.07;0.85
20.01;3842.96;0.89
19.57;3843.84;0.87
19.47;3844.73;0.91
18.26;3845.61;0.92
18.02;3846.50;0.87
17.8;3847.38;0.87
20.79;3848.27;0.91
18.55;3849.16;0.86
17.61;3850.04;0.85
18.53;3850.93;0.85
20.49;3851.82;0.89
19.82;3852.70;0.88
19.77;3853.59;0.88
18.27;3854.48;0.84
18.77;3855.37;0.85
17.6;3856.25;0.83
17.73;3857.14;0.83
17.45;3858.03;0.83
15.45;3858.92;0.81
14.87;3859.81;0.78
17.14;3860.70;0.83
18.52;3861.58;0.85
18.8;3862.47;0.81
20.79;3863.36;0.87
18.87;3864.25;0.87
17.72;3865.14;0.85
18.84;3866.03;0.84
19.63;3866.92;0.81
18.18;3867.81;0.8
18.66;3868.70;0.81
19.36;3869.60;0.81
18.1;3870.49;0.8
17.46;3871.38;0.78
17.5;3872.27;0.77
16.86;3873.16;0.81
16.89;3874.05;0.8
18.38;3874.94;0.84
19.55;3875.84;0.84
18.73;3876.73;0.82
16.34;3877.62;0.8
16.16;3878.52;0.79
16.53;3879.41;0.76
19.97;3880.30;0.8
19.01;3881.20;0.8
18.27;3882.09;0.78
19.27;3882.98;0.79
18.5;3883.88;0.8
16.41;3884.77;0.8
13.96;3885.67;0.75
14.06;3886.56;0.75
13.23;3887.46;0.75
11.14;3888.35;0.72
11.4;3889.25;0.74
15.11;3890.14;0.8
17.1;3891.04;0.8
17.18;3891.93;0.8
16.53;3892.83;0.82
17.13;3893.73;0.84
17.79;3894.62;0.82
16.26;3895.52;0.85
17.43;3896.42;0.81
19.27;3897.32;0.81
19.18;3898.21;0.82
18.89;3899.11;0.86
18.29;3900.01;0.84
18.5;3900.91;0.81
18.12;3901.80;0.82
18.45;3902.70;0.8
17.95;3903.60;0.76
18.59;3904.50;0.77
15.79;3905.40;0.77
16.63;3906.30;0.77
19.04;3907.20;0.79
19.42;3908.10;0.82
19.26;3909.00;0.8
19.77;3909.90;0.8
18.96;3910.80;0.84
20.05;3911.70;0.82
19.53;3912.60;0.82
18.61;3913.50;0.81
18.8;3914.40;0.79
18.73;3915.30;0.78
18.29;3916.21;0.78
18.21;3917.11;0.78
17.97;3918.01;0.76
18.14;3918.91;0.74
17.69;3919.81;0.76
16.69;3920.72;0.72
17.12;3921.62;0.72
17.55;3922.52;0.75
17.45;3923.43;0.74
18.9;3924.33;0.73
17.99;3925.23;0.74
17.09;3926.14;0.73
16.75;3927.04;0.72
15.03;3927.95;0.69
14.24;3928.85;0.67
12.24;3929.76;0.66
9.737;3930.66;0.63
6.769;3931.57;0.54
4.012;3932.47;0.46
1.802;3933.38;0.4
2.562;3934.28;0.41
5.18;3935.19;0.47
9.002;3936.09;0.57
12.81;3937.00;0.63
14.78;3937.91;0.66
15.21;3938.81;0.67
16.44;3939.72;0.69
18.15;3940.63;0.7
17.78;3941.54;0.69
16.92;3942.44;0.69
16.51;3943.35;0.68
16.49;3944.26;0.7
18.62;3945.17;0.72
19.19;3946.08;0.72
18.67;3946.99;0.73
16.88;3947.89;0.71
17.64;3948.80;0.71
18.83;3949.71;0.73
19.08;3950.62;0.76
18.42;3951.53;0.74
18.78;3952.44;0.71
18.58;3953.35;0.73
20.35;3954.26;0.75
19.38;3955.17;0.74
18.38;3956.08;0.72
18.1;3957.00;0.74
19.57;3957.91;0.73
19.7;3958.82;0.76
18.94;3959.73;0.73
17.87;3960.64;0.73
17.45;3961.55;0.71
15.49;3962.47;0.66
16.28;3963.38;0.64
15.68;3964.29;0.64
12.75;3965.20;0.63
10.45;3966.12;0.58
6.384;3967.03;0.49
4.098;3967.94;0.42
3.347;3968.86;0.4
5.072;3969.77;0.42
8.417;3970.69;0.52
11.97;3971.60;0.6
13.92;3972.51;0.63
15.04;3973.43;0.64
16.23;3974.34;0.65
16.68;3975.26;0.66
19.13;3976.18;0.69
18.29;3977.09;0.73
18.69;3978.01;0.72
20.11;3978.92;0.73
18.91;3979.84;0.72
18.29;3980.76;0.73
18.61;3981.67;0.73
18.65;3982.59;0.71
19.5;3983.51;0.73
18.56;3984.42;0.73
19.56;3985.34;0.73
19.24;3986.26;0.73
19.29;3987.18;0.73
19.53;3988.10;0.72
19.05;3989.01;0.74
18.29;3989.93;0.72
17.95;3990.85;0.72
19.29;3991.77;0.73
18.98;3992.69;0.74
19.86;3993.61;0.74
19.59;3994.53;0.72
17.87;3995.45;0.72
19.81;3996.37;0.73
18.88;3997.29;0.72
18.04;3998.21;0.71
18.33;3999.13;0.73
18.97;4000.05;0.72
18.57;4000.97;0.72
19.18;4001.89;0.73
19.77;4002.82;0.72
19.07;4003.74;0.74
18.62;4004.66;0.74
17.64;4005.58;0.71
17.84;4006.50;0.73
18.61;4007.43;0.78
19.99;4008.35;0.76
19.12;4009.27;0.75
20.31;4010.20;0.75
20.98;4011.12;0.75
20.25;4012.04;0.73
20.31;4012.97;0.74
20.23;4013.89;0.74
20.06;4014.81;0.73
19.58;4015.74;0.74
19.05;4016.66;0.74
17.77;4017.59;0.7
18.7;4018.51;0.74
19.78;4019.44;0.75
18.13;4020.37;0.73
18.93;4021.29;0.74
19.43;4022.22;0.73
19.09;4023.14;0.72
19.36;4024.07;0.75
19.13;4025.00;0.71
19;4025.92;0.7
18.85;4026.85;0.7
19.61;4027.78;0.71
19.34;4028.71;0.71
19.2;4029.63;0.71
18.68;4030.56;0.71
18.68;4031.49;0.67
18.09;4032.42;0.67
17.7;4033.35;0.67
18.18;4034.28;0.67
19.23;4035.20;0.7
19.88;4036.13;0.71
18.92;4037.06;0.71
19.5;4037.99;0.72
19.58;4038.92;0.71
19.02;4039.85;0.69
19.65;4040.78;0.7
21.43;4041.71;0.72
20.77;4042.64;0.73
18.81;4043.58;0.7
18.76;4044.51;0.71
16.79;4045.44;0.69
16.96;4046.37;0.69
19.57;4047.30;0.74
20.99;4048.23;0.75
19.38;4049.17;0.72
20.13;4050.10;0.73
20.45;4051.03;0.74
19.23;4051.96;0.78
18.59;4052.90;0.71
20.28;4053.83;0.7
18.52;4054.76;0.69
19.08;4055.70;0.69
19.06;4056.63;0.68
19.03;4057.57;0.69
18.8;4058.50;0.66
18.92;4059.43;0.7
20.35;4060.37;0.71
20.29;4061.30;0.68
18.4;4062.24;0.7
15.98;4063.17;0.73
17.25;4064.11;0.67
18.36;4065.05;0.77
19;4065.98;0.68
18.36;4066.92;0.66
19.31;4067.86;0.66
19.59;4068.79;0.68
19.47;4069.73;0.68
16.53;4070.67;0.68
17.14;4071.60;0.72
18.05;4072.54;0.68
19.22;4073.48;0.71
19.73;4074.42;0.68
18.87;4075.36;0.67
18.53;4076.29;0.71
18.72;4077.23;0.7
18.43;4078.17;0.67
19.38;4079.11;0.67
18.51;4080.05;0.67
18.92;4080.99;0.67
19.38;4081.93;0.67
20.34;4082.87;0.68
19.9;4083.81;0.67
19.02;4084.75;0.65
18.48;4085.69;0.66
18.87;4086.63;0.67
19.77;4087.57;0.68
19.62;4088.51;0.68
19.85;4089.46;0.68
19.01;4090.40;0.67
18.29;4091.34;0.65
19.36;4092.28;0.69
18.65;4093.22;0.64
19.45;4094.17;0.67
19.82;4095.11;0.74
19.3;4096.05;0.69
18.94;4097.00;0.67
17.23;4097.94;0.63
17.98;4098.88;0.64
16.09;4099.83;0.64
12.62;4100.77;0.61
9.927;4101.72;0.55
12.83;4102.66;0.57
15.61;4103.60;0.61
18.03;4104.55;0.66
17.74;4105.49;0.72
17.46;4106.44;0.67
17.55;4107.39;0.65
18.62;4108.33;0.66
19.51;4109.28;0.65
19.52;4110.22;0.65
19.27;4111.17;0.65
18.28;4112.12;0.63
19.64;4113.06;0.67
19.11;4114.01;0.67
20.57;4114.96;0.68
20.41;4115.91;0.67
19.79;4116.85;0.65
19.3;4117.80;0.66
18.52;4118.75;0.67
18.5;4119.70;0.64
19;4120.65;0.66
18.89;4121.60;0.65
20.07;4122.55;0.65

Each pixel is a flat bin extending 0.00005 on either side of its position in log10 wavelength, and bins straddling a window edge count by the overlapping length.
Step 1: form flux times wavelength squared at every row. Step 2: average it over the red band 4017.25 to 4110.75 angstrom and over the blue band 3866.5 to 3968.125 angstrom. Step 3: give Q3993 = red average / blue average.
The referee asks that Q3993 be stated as 1.2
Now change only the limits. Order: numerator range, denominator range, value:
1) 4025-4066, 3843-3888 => 1.16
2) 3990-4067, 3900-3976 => 1.28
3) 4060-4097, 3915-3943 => 1.43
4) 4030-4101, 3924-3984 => 1.33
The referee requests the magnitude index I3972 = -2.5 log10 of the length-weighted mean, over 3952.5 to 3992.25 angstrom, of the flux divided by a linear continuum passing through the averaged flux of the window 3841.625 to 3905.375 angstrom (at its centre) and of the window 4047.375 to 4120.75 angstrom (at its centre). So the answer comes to 0.12 mag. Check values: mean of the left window 17.8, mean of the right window 18.6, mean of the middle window 16.3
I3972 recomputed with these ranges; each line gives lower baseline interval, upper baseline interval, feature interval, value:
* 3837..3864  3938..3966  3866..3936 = 0.078 mag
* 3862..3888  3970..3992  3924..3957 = 0.172 mag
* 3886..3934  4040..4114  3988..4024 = -0.087 mag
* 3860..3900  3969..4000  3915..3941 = 0.240 mag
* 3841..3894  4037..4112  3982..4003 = -0.043 mag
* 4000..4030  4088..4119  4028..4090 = -0.020 mag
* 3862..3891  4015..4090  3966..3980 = 0.380 mag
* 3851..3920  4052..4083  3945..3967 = 0.043 mag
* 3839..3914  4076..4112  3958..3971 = 0.391 mag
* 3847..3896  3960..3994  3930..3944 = 0.412 mag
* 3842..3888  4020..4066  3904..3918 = -0.019 mag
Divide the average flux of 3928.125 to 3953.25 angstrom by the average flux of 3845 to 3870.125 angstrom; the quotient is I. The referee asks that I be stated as 0.76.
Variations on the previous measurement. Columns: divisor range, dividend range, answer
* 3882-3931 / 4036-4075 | 1.11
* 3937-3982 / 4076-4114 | 1.13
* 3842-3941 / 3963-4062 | 1.07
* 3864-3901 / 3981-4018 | 1.11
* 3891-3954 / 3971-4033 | 1.14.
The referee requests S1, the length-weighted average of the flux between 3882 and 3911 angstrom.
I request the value 17.2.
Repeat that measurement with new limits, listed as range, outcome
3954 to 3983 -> 15.3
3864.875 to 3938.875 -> 16.4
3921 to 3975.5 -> 14.6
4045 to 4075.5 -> 18.8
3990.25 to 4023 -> 19.1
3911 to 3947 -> 15.2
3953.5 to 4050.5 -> 18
